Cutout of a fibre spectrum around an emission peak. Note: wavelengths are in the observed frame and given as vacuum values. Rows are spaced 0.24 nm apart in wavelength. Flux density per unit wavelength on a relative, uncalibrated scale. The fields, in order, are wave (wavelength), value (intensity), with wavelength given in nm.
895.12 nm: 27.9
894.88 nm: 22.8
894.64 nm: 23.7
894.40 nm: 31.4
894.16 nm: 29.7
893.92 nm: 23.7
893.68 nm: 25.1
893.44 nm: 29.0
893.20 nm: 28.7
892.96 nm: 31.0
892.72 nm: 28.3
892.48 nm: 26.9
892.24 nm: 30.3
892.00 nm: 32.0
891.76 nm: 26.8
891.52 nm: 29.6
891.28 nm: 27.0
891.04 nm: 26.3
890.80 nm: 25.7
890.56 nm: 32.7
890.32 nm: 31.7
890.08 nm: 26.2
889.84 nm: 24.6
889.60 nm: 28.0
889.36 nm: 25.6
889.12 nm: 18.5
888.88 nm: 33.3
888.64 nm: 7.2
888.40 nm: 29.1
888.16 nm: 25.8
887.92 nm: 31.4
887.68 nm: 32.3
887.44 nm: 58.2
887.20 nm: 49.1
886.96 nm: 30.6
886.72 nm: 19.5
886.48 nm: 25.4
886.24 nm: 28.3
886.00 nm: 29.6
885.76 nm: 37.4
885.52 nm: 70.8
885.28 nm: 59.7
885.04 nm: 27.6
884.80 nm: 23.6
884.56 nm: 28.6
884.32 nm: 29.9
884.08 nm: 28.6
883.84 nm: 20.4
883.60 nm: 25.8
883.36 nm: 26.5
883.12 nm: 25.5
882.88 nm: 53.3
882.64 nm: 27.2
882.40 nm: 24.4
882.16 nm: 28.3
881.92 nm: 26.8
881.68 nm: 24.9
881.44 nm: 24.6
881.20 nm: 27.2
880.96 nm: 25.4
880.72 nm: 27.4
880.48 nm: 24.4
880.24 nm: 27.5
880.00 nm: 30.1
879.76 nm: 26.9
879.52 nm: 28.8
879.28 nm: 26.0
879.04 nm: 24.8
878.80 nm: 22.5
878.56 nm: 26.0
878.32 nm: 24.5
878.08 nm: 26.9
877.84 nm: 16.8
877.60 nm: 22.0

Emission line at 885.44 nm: [S II] 6716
